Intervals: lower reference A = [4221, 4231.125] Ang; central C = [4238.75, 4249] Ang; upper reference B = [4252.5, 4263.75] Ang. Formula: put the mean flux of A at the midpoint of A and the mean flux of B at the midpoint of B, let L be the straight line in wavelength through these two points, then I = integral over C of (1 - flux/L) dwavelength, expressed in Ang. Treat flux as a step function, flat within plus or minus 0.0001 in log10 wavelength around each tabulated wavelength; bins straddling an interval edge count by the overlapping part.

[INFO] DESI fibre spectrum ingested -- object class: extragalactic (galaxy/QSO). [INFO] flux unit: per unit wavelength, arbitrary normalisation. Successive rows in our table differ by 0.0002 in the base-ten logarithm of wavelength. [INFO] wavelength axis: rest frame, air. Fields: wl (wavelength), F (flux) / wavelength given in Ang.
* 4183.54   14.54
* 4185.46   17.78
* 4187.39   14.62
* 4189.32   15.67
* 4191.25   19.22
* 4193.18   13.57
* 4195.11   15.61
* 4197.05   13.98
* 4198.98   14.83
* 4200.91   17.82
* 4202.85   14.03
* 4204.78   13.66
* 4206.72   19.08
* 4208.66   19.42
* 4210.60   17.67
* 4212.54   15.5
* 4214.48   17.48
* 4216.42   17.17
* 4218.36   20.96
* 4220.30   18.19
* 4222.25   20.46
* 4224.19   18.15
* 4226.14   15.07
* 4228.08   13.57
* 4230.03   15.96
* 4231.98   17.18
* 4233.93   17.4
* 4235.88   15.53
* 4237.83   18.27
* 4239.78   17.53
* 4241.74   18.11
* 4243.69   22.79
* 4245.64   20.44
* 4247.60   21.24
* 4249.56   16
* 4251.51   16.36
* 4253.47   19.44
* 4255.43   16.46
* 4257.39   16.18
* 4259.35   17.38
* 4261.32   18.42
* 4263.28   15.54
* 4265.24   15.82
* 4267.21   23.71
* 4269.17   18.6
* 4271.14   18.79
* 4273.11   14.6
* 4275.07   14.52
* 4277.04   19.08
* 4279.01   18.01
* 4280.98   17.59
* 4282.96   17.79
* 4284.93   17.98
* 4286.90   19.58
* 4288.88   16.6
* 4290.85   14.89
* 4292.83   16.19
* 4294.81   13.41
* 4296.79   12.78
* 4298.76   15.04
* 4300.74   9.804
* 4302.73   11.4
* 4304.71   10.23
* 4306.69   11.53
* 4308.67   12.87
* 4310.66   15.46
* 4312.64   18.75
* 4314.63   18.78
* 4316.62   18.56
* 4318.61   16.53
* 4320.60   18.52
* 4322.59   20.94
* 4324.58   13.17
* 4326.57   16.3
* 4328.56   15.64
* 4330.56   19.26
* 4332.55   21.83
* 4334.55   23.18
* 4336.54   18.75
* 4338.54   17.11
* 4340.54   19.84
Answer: -1.69 Ang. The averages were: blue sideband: 16.7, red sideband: 17.3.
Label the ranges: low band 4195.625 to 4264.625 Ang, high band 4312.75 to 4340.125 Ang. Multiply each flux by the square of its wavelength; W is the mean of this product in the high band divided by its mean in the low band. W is 1.1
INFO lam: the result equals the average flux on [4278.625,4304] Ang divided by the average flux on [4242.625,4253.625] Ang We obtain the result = 0.79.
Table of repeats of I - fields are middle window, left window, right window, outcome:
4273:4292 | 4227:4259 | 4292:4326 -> -1.4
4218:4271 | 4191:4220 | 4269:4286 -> -2.7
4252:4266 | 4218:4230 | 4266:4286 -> 0.6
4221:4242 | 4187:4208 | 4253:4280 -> -0.5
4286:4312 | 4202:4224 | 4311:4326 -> 5.6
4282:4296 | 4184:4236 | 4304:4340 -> 0.4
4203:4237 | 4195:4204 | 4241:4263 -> -1.5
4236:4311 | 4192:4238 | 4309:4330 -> 1.6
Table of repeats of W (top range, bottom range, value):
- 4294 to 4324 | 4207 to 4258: 0.87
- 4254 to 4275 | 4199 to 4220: 1.04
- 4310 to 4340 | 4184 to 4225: 1.14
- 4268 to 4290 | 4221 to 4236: 1.08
